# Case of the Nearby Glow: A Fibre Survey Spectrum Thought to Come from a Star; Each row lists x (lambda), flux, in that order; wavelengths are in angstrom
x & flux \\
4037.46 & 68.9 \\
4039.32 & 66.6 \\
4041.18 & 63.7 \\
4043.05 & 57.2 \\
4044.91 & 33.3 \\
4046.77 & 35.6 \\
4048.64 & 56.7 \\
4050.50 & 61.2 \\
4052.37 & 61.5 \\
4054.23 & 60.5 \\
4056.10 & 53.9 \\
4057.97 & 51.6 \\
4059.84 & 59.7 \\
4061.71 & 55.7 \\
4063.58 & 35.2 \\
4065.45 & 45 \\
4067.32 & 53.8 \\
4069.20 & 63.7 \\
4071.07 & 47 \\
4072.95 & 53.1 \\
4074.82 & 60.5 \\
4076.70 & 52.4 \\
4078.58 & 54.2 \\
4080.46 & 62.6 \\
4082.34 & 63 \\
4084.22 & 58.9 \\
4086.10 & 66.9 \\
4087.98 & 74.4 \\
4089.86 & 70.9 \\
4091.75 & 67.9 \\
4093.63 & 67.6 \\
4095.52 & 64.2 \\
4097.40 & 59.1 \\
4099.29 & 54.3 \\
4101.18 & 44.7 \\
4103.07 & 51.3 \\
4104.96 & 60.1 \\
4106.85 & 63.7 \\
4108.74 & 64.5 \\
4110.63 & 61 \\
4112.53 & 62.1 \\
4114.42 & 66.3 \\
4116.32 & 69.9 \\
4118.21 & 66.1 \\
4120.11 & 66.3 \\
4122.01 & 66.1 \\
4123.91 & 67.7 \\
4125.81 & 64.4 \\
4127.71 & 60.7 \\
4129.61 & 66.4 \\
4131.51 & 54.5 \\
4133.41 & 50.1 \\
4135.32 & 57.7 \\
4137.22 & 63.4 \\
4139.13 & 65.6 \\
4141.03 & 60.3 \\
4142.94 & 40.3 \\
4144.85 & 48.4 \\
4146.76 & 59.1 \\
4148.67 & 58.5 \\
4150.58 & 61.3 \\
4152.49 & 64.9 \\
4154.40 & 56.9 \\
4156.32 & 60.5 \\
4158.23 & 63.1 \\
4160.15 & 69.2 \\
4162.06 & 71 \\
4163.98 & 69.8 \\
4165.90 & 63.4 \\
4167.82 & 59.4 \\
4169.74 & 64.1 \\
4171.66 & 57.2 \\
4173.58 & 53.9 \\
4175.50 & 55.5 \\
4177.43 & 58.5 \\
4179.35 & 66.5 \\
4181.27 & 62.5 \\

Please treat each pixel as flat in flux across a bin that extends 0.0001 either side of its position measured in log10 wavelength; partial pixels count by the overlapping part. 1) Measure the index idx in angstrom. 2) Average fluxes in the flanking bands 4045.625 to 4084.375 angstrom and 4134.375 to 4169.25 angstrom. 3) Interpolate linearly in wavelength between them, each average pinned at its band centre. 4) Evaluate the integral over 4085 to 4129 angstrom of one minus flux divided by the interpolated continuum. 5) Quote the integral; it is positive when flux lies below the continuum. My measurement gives -4.6 angstrom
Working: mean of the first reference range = 54.4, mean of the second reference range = 60.8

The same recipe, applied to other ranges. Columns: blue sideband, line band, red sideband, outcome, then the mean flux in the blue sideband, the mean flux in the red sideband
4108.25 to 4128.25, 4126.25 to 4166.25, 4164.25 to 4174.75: 1.3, 65.1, 60.2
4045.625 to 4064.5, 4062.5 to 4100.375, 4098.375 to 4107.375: -3.5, 52.9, 54.4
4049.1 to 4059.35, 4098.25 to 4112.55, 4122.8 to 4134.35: 0.6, 57.8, 60.7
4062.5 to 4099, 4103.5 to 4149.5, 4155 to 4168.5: 1.1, 58.9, 65.1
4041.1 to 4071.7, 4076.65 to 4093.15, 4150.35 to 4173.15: -2.6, 52.4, 63.2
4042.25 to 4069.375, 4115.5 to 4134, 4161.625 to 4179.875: -1.8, 52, 61.5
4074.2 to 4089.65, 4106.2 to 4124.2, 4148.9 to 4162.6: -0.8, 62.1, 63.4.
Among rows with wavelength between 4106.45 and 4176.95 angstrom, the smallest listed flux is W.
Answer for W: 40.3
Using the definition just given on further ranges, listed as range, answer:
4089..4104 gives 44.7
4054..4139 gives 35.2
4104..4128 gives 60.1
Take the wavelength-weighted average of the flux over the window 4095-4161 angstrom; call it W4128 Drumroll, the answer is 60.3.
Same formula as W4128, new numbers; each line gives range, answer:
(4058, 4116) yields 58.8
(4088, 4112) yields 61.3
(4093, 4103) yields 57.1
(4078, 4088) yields 62.7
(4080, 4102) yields 63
